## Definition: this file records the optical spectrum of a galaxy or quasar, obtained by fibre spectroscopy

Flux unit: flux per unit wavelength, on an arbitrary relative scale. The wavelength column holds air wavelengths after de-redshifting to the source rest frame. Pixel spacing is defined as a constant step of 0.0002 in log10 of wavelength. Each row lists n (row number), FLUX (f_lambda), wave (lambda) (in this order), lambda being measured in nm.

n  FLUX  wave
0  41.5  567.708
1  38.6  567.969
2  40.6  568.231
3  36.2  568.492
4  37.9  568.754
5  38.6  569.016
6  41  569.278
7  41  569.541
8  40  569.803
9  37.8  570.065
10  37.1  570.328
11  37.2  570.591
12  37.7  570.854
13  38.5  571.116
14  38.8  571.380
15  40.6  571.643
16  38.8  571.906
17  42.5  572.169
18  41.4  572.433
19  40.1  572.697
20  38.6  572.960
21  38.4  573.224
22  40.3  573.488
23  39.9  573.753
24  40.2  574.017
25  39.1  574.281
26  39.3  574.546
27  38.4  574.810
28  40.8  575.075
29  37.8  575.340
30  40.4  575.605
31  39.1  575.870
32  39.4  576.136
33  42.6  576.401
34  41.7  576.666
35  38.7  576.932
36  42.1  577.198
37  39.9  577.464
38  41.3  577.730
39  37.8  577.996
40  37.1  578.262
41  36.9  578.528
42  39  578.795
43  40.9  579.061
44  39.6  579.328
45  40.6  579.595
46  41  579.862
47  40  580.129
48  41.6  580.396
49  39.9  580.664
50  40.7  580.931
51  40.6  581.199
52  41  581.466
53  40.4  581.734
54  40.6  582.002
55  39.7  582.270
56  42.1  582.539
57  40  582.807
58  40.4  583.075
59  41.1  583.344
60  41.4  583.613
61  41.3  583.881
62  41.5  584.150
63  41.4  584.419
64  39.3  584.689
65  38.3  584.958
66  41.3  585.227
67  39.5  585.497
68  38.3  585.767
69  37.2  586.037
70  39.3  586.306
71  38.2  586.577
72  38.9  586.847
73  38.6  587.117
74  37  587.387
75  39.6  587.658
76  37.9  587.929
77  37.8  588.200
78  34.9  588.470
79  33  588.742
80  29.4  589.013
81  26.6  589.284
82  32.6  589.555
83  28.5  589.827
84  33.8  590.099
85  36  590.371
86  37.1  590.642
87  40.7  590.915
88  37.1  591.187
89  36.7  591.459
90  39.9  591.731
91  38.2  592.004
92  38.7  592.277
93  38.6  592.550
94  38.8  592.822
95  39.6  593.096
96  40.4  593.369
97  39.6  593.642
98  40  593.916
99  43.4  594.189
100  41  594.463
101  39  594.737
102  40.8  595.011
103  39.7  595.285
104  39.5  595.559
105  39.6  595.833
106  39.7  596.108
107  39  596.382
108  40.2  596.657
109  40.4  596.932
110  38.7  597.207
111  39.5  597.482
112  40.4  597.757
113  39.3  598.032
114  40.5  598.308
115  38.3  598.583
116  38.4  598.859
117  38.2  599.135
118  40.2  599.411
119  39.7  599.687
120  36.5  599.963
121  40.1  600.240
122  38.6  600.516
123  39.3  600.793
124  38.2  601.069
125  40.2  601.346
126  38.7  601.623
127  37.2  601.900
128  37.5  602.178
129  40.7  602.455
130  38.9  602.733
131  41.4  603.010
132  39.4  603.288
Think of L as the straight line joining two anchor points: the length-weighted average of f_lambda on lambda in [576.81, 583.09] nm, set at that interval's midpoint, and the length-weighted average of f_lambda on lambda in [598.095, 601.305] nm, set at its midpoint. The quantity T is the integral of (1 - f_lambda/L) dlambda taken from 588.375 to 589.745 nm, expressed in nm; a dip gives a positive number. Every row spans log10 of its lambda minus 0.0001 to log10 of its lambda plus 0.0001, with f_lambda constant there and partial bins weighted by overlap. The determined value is 0.29 nm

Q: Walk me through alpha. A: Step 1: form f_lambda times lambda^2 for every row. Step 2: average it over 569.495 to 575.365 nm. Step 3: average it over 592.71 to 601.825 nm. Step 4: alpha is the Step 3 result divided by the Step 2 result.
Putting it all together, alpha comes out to 1.1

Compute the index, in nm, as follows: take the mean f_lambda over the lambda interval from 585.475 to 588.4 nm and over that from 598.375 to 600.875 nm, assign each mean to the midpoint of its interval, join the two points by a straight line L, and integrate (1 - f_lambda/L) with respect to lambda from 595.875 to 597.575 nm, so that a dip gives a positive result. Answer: -0.04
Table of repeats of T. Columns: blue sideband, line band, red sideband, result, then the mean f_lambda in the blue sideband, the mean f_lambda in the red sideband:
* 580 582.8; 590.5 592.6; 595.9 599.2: 0.08 nm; 40.6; 39.4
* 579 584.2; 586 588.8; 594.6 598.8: 0.19 nm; 40.7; 39.6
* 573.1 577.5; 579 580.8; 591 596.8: -0.03 nm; 39.9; 39.5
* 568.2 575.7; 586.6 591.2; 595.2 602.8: 0.46 nm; 39.3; 39.2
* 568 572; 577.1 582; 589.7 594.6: -0.19 nm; 38.8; 38.2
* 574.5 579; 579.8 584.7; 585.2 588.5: -0.23 nm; 39.6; 38.4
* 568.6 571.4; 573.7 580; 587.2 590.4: -0.48 nm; 38.7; 33.9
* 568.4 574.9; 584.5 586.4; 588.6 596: -0.06 nm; 39.2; 37.4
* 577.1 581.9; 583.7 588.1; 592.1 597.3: 0.08 nm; 40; 39.8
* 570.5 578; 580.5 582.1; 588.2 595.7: -0.08 nm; 39.8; 37.2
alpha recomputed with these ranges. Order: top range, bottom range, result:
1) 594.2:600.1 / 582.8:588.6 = 1.05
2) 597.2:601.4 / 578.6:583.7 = 1.03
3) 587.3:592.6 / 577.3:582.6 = 0.92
